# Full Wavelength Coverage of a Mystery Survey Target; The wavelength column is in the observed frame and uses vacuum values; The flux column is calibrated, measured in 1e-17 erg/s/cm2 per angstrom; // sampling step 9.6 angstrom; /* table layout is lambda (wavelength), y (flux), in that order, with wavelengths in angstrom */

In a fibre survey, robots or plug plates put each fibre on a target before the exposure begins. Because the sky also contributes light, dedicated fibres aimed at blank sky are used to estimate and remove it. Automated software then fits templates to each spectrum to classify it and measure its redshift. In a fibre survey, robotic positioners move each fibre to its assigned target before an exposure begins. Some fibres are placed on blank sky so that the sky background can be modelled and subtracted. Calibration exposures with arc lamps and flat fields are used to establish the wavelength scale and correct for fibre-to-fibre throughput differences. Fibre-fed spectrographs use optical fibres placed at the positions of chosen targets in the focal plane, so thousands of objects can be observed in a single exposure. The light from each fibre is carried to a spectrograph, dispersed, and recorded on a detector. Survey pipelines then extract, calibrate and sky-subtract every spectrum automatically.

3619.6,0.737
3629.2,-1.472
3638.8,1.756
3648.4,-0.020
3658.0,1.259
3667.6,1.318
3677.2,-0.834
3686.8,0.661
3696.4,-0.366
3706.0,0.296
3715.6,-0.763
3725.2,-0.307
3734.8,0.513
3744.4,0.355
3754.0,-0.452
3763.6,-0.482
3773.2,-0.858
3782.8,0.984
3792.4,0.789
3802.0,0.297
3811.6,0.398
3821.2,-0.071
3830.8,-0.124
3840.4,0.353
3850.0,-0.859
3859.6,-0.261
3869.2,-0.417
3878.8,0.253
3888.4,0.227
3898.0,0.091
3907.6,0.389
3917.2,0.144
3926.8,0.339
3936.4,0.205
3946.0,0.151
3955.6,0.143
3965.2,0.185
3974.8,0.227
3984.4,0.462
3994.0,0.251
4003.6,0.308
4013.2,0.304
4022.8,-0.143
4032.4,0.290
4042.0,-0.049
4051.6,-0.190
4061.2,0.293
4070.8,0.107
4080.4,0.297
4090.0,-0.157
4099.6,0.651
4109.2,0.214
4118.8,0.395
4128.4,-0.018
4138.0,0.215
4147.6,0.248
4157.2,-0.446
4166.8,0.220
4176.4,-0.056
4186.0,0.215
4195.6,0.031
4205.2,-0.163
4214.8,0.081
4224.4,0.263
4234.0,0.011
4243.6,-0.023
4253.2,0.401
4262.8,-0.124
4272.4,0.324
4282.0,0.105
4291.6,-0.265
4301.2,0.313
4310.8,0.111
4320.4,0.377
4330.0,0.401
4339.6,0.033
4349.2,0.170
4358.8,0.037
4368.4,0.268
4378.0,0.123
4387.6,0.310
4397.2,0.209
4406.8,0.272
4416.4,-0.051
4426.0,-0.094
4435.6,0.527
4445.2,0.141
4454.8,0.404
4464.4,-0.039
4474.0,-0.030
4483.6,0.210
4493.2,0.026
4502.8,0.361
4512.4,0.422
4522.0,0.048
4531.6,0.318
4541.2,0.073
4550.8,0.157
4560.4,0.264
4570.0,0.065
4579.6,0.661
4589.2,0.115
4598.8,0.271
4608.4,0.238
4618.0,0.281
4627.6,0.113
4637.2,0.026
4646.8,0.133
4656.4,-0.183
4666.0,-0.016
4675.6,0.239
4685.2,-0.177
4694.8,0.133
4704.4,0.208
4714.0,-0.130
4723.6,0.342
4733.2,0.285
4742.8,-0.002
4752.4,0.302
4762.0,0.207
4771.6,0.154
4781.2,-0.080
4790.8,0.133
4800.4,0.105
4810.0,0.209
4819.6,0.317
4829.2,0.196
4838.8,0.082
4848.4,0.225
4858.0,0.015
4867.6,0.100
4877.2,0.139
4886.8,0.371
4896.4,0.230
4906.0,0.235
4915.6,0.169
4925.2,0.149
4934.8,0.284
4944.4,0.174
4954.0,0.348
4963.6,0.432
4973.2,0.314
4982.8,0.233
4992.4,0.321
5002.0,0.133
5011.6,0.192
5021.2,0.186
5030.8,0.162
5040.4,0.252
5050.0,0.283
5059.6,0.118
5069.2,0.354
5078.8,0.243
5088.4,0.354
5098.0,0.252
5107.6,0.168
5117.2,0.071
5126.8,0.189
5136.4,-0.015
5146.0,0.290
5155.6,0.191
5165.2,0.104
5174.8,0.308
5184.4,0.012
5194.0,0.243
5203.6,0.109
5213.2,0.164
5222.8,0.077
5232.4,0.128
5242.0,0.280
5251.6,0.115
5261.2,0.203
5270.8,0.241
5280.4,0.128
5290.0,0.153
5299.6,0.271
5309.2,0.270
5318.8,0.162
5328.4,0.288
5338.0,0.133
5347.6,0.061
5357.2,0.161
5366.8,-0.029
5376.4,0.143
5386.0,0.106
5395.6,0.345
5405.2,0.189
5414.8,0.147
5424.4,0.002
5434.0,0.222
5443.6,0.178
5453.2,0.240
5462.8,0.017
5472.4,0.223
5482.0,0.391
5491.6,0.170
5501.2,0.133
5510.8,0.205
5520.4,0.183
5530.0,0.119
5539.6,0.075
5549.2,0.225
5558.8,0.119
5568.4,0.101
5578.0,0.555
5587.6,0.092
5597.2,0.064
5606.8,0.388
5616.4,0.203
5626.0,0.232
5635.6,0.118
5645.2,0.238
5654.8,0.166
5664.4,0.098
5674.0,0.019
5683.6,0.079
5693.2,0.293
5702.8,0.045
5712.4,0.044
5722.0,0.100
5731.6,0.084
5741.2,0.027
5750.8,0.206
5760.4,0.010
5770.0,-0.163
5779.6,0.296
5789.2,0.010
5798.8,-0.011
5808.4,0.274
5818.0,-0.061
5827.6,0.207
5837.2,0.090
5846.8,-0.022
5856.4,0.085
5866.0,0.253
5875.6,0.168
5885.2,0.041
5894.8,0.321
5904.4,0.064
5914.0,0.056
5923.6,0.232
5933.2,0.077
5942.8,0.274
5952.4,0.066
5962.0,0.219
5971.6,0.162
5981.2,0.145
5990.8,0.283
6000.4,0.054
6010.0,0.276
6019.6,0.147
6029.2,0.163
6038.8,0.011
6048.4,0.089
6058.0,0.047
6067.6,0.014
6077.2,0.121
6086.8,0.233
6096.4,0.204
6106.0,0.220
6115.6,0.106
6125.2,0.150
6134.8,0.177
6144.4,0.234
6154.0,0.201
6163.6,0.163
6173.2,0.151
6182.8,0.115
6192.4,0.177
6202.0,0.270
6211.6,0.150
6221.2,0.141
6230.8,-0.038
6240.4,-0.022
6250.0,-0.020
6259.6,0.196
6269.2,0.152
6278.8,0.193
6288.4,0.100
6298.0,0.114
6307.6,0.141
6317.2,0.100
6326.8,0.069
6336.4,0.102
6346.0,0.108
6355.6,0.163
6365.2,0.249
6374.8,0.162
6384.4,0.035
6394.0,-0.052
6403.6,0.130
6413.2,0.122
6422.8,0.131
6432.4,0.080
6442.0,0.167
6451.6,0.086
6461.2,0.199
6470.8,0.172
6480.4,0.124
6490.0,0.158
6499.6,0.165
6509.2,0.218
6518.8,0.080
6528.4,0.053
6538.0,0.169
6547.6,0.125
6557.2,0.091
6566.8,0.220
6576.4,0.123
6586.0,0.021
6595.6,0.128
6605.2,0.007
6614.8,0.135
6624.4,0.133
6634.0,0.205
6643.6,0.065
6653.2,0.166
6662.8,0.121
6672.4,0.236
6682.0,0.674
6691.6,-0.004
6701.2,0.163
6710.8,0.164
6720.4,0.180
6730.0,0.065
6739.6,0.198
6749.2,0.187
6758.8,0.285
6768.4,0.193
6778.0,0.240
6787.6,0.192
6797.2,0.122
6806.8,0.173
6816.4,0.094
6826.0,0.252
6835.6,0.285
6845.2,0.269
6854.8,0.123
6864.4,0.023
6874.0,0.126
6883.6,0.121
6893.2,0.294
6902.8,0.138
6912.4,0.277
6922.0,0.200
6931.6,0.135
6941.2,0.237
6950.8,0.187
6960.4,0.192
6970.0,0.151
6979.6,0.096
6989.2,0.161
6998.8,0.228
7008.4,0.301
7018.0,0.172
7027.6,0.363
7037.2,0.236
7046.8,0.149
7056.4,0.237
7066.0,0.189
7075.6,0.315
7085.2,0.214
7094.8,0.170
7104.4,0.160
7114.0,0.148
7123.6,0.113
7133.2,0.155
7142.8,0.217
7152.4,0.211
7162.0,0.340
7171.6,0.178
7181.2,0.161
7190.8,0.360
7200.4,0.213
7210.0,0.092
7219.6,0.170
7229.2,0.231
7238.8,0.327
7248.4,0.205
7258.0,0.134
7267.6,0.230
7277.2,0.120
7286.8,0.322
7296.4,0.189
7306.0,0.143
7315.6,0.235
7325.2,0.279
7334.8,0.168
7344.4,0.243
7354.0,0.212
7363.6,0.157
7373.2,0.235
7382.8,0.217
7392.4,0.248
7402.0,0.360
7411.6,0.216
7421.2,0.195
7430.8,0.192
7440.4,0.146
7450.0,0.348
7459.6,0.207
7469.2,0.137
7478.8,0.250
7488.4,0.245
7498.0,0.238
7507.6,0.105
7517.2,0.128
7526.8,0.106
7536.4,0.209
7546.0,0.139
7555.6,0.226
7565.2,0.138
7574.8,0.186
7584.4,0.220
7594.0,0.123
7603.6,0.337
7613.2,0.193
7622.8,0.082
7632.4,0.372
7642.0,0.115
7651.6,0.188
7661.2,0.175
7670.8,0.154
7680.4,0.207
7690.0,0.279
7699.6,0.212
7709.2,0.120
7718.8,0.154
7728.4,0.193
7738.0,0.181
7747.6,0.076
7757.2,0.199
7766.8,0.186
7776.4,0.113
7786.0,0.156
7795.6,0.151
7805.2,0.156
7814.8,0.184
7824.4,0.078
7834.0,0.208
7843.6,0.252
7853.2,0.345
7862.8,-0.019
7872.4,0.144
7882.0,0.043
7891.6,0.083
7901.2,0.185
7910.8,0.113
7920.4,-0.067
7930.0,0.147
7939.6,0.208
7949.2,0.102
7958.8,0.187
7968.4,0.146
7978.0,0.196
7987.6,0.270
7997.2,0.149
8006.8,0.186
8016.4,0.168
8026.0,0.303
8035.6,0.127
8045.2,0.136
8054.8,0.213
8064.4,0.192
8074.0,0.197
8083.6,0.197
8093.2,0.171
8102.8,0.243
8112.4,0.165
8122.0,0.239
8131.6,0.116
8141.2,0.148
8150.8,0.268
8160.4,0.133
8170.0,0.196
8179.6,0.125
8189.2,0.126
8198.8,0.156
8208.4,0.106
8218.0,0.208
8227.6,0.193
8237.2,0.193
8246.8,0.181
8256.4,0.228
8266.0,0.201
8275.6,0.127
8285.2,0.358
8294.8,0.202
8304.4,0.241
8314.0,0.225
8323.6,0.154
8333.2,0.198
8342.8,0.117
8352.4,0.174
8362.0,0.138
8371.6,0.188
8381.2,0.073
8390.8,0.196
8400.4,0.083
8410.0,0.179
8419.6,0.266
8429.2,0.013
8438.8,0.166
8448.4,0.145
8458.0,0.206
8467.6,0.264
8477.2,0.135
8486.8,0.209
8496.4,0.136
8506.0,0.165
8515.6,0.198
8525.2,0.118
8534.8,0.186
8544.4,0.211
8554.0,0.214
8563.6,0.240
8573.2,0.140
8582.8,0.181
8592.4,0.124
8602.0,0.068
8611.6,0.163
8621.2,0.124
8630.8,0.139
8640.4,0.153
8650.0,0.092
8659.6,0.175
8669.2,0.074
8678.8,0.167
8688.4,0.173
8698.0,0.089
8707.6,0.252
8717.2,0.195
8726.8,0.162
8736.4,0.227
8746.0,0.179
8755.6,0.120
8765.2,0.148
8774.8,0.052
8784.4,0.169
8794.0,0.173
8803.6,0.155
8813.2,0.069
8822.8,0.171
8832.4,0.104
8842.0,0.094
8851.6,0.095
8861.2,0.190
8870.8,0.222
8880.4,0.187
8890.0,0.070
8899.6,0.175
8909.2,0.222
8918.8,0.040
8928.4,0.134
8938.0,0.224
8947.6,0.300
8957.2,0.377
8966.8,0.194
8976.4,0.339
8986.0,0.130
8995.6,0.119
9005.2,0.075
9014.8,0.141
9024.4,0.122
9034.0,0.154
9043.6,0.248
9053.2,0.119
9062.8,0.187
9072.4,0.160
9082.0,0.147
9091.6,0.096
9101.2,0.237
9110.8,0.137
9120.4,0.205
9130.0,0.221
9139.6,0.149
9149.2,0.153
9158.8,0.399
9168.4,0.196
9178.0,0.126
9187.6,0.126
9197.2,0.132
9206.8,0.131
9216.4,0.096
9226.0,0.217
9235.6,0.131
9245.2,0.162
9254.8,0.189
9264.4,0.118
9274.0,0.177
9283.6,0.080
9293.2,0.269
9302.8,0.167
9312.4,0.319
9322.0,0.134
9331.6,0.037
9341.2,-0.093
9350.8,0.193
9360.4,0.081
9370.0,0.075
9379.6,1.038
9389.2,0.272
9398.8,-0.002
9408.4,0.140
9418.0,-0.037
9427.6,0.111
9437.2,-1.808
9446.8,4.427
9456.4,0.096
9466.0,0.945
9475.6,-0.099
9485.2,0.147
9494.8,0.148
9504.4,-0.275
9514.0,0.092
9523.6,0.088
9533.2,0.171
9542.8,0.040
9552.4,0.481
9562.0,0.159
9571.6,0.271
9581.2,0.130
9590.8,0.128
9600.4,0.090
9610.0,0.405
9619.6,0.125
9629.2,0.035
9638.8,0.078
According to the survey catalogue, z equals 0.791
